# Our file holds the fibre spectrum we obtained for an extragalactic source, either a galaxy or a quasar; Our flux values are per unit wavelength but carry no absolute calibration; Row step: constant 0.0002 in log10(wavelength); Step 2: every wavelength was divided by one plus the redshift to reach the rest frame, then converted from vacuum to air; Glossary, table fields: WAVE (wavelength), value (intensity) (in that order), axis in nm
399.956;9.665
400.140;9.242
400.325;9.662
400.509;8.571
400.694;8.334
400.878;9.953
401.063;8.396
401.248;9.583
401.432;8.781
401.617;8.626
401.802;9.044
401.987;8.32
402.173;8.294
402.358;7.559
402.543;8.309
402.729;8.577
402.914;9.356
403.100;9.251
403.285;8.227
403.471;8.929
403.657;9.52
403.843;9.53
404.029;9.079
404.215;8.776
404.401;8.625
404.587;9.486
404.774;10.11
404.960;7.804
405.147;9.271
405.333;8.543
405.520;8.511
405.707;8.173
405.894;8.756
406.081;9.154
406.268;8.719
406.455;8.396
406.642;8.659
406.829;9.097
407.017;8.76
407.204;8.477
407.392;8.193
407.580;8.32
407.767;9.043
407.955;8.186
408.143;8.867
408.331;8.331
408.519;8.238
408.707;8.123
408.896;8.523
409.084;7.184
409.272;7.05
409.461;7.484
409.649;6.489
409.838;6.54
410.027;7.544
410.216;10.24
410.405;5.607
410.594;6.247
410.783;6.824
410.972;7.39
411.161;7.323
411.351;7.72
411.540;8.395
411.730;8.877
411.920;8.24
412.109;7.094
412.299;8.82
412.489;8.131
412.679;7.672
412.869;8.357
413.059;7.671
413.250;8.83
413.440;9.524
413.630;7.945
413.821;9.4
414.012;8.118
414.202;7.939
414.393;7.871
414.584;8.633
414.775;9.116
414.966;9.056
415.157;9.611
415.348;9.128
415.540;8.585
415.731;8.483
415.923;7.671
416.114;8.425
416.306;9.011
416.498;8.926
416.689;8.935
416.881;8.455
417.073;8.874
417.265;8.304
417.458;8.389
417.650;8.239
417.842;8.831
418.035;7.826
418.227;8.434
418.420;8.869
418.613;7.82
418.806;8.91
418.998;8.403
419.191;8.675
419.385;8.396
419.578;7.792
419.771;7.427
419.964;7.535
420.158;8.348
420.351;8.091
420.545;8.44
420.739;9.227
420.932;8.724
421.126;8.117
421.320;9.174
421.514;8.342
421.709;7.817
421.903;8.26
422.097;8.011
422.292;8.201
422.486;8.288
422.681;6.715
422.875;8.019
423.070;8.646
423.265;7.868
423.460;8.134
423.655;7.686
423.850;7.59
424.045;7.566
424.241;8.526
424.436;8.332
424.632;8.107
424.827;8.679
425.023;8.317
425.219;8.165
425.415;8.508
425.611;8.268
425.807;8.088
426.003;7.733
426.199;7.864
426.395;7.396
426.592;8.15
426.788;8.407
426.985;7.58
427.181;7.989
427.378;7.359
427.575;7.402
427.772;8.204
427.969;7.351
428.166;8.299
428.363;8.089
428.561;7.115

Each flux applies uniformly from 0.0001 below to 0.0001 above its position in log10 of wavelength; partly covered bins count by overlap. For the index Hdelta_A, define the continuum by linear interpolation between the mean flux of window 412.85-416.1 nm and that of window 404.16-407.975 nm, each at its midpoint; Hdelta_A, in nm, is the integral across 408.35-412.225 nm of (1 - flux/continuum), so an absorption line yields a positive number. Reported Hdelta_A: 0.482 nm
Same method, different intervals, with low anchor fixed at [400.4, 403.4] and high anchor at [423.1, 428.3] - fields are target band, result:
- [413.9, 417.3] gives -0.14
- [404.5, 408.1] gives -0.06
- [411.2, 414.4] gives 0.04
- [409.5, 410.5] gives 0.14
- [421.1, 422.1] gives -0.03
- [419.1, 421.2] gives -0.02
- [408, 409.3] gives 0.06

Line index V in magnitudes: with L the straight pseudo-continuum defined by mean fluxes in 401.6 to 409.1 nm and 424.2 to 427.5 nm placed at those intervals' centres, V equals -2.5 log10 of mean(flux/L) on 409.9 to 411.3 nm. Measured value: 0.17 mag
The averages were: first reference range 8.67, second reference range 8.07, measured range 7.3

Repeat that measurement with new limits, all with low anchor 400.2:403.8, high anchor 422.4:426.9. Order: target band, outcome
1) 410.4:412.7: 0.115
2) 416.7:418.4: -0.023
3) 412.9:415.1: -0.021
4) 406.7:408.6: 0.009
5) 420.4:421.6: -0.062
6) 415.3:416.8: -0.037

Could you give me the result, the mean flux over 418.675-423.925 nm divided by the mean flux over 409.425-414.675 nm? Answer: 1.0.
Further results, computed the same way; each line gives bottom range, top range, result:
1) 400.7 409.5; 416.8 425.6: 0.95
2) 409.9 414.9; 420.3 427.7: 1.01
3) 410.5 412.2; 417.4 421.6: 1.10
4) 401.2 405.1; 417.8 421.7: 0.94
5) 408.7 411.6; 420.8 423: 1.11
